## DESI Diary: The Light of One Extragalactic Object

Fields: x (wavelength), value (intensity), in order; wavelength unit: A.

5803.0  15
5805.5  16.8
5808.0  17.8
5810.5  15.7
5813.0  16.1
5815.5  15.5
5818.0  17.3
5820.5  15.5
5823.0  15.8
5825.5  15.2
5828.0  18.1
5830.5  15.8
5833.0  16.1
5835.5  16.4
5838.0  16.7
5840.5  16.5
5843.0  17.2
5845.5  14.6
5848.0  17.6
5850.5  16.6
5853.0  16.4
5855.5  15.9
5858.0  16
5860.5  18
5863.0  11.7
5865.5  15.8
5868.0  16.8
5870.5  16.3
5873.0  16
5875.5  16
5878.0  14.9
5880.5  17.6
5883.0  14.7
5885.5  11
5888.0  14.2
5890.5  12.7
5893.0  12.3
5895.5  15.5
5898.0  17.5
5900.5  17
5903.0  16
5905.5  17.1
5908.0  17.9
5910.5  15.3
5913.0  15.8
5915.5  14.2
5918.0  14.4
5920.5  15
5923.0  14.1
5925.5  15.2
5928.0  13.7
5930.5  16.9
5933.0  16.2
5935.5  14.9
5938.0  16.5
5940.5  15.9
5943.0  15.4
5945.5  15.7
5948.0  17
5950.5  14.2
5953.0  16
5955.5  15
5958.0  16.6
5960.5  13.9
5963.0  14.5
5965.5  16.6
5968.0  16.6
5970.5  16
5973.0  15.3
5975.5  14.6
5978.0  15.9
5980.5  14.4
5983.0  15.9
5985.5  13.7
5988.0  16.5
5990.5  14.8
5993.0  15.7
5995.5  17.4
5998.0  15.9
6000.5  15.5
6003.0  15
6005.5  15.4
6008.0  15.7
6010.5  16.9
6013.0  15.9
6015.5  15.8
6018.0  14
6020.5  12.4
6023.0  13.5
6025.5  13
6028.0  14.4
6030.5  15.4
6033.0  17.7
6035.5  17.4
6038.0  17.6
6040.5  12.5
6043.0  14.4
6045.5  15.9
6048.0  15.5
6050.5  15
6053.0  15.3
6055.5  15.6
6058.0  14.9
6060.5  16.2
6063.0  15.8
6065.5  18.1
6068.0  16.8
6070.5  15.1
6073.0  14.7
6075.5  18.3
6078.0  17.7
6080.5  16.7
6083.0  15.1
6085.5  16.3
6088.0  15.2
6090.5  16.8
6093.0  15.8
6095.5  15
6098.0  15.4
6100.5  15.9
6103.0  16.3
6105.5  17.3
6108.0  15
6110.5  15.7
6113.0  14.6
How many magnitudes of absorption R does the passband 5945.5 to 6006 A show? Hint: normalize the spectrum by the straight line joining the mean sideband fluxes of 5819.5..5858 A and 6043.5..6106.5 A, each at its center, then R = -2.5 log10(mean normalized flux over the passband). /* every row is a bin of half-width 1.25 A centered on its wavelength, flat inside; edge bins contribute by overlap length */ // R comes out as 0.04 mag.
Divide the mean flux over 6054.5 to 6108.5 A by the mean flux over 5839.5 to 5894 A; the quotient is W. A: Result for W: 1.0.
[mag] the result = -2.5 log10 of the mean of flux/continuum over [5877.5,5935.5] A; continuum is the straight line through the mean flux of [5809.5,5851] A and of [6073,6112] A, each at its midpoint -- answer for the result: 0.072 mag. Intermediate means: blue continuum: 16.3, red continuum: 16.1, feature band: 15.2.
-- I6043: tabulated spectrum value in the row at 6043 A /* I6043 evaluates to 14.4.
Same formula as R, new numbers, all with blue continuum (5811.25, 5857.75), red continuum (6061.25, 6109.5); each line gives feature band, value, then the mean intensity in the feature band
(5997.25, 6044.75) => 0.07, 15.2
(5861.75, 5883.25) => 0.05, 15.6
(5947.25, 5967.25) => 0.05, 15.5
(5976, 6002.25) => 0.05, 15.5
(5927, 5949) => 0.03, 15.8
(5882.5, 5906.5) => 0.10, 14.8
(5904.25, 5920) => 0.03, 15.7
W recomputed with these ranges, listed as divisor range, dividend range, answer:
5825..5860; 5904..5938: 0.94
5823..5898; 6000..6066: 0.98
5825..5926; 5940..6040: 0.99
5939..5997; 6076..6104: 1.03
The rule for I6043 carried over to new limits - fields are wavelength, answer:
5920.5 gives 15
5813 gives 16.1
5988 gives 16.5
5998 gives 15.9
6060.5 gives 16.2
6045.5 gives 15.9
